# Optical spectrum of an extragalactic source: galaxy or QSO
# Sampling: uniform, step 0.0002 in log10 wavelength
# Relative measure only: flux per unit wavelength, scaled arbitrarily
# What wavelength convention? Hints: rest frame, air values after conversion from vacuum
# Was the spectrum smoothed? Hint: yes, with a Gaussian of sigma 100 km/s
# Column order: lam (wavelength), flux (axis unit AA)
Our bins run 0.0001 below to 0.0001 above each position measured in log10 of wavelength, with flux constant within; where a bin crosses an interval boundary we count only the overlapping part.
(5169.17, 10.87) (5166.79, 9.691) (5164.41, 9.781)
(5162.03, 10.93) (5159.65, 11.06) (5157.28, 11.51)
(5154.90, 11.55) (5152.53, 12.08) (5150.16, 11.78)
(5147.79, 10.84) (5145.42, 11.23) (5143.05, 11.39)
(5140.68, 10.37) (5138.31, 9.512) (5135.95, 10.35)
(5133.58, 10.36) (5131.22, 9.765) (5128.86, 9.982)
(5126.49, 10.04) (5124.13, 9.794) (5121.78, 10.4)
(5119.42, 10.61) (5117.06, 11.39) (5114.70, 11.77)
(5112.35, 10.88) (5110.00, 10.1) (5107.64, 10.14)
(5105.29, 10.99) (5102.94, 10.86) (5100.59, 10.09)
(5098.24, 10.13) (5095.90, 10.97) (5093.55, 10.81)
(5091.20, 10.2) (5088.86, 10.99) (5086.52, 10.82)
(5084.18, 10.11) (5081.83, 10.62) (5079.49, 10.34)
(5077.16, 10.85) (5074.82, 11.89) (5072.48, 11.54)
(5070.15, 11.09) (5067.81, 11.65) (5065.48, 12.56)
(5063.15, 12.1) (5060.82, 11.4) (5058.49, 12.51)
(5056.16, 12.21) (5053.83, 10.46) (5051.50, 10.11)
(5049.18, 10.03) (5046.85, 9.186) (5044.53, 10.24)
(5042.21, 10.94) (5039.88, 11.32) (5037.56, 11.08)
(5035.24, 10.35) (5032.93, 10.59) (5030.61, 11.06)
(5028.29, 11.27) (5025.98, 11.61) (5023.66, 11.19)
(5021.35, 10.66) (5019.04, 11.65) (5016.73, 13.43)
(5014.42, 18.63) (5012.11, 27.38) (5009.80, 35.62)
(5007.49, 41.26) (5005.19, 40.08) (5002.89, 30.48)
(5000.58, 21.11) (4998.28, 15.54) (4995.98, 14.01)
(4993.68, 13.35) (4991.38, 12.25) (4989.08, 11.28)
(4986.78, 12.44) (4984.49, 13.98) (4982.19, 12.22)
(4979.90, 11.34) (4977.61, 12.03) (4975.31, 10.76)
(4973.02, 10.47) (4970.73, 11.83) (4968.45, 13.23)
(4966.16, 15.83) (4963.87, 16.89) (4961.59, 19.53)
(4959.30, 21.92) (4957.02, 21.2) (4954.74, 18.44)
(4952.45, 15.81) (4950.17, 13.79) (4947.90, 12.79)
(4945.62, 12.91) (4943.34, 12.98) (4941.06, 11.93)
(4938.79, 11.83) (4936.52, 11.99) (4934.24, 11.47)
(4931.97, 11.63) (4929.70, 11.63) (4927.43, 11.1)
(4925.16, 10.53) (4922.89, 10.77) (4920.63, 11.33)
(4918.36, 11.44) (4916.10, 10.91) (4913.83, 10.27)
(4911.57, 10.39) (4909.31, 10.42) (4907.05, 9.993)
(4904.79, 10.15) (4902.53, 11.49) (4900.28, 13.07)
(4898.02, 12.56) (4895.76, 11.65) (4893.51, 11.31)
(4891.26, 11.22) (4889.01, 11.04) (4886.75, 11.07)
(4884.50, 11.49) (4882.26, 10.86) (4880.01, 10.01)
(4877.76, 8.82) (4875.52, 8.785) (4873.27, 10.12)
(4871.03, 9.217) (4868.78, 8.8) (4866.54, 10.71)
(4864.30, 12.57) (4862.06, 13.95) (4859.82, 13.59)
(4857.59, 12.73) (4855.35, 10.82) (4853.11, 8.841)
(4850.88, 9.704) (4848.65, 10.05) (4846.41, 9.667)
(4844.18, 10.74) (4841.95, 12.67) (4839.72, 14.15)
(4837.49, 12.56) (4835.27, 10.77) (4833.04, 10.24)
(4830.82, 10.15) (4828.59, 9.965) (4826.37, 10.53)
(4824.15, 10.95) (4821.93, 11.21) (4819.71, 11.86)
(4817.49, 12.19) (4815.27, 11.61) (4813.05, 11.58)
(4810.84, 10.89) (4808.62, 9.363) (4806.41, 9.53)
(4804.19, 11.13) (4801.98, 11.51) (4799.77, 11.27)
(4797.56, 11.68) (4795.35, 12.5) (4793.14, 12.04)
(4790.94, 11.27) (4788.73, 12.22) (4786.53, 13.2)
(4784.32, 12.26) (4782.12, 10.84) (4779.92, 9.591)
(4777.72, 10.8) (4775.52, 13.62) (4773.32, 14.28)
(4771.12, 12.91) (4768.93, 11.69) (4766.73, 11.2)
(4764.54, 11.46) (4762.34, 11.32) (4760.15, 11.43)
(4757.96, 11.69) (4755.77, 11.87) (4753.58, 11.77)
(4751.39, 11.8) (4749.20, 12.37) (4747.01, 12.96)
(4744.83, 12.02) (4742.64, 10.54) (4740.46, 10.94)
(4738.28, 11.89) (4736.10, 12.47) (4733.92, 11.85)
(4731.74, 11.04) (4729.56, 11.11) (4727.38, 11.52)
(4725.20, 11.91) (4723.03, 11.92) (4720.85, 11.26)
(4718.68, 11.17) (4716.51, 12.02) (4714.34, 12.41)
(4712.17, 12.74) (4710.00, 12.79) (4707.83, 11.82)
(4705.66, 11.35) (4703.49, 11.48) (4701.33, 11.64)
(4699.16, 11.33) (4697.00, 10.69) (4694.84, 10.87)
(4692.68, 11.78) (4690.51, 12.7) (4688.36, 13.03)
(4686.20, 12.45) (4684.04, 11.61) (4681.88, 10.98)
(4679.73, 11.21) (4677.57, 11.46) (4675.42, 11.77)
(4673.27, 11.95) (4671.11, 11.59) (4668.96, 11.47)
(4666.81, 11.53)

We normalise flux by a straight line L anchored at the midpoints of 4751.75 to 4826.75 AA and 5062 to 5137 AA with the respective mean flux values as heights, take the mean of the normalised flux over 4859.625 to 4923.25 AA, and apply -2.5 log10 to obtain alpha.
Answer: 0.04 mag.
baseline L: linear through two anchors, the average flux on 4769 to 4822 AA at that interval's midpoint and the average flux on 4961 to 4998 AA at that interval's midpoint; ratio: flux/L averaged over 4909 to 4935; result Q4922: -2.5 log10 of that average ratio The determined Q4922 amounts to 0.16 mag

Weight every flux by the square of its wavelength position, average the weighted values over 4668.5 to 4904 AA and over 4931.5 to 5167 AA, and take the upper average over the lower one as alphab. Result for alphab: 1.27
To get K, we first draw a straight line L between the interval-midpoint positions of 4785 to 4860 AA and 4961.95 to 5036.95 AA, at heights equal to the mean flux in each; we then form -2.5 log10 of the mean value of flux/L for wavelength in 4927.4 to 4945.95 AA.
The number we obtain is 0.21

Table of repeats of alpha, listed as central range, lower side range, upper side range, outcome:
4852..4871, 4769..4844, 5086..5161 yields 0.003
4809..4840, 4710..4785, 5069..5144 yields 0.031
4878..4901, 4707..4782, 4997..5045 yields 0.311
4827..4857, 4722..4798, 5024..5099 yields 0.075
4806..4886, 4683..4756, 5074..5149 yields 0.050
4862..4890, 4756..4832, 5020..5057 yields 0.079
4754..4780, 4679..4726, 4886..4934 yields -0.030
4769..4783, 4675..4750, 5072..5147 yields -0.041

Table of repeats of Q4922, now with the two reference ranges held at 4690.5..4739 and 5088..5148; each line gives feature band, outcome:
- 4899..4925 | 0.02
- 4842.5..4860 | 0.06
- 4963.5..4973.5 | -0.23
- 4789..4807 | 0.00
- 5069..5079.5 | -0.06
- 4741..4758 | -0.02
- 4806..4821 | 0.03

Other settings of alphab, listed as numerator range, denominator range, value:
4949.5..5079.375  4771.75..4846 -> 1.41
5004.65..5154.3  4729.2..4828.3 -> 1.21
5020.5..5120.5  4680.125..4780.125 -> 1.06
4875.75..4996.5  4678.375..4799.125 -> 1.15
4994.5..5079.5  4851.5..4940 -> 1.44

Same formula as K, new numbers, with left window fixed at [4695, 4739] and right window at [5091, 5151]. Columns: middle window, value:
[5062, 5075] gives -0.10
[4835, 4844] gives -0.11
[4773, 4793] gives -0.04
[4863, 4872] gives 0.09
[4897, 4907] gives -0.04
